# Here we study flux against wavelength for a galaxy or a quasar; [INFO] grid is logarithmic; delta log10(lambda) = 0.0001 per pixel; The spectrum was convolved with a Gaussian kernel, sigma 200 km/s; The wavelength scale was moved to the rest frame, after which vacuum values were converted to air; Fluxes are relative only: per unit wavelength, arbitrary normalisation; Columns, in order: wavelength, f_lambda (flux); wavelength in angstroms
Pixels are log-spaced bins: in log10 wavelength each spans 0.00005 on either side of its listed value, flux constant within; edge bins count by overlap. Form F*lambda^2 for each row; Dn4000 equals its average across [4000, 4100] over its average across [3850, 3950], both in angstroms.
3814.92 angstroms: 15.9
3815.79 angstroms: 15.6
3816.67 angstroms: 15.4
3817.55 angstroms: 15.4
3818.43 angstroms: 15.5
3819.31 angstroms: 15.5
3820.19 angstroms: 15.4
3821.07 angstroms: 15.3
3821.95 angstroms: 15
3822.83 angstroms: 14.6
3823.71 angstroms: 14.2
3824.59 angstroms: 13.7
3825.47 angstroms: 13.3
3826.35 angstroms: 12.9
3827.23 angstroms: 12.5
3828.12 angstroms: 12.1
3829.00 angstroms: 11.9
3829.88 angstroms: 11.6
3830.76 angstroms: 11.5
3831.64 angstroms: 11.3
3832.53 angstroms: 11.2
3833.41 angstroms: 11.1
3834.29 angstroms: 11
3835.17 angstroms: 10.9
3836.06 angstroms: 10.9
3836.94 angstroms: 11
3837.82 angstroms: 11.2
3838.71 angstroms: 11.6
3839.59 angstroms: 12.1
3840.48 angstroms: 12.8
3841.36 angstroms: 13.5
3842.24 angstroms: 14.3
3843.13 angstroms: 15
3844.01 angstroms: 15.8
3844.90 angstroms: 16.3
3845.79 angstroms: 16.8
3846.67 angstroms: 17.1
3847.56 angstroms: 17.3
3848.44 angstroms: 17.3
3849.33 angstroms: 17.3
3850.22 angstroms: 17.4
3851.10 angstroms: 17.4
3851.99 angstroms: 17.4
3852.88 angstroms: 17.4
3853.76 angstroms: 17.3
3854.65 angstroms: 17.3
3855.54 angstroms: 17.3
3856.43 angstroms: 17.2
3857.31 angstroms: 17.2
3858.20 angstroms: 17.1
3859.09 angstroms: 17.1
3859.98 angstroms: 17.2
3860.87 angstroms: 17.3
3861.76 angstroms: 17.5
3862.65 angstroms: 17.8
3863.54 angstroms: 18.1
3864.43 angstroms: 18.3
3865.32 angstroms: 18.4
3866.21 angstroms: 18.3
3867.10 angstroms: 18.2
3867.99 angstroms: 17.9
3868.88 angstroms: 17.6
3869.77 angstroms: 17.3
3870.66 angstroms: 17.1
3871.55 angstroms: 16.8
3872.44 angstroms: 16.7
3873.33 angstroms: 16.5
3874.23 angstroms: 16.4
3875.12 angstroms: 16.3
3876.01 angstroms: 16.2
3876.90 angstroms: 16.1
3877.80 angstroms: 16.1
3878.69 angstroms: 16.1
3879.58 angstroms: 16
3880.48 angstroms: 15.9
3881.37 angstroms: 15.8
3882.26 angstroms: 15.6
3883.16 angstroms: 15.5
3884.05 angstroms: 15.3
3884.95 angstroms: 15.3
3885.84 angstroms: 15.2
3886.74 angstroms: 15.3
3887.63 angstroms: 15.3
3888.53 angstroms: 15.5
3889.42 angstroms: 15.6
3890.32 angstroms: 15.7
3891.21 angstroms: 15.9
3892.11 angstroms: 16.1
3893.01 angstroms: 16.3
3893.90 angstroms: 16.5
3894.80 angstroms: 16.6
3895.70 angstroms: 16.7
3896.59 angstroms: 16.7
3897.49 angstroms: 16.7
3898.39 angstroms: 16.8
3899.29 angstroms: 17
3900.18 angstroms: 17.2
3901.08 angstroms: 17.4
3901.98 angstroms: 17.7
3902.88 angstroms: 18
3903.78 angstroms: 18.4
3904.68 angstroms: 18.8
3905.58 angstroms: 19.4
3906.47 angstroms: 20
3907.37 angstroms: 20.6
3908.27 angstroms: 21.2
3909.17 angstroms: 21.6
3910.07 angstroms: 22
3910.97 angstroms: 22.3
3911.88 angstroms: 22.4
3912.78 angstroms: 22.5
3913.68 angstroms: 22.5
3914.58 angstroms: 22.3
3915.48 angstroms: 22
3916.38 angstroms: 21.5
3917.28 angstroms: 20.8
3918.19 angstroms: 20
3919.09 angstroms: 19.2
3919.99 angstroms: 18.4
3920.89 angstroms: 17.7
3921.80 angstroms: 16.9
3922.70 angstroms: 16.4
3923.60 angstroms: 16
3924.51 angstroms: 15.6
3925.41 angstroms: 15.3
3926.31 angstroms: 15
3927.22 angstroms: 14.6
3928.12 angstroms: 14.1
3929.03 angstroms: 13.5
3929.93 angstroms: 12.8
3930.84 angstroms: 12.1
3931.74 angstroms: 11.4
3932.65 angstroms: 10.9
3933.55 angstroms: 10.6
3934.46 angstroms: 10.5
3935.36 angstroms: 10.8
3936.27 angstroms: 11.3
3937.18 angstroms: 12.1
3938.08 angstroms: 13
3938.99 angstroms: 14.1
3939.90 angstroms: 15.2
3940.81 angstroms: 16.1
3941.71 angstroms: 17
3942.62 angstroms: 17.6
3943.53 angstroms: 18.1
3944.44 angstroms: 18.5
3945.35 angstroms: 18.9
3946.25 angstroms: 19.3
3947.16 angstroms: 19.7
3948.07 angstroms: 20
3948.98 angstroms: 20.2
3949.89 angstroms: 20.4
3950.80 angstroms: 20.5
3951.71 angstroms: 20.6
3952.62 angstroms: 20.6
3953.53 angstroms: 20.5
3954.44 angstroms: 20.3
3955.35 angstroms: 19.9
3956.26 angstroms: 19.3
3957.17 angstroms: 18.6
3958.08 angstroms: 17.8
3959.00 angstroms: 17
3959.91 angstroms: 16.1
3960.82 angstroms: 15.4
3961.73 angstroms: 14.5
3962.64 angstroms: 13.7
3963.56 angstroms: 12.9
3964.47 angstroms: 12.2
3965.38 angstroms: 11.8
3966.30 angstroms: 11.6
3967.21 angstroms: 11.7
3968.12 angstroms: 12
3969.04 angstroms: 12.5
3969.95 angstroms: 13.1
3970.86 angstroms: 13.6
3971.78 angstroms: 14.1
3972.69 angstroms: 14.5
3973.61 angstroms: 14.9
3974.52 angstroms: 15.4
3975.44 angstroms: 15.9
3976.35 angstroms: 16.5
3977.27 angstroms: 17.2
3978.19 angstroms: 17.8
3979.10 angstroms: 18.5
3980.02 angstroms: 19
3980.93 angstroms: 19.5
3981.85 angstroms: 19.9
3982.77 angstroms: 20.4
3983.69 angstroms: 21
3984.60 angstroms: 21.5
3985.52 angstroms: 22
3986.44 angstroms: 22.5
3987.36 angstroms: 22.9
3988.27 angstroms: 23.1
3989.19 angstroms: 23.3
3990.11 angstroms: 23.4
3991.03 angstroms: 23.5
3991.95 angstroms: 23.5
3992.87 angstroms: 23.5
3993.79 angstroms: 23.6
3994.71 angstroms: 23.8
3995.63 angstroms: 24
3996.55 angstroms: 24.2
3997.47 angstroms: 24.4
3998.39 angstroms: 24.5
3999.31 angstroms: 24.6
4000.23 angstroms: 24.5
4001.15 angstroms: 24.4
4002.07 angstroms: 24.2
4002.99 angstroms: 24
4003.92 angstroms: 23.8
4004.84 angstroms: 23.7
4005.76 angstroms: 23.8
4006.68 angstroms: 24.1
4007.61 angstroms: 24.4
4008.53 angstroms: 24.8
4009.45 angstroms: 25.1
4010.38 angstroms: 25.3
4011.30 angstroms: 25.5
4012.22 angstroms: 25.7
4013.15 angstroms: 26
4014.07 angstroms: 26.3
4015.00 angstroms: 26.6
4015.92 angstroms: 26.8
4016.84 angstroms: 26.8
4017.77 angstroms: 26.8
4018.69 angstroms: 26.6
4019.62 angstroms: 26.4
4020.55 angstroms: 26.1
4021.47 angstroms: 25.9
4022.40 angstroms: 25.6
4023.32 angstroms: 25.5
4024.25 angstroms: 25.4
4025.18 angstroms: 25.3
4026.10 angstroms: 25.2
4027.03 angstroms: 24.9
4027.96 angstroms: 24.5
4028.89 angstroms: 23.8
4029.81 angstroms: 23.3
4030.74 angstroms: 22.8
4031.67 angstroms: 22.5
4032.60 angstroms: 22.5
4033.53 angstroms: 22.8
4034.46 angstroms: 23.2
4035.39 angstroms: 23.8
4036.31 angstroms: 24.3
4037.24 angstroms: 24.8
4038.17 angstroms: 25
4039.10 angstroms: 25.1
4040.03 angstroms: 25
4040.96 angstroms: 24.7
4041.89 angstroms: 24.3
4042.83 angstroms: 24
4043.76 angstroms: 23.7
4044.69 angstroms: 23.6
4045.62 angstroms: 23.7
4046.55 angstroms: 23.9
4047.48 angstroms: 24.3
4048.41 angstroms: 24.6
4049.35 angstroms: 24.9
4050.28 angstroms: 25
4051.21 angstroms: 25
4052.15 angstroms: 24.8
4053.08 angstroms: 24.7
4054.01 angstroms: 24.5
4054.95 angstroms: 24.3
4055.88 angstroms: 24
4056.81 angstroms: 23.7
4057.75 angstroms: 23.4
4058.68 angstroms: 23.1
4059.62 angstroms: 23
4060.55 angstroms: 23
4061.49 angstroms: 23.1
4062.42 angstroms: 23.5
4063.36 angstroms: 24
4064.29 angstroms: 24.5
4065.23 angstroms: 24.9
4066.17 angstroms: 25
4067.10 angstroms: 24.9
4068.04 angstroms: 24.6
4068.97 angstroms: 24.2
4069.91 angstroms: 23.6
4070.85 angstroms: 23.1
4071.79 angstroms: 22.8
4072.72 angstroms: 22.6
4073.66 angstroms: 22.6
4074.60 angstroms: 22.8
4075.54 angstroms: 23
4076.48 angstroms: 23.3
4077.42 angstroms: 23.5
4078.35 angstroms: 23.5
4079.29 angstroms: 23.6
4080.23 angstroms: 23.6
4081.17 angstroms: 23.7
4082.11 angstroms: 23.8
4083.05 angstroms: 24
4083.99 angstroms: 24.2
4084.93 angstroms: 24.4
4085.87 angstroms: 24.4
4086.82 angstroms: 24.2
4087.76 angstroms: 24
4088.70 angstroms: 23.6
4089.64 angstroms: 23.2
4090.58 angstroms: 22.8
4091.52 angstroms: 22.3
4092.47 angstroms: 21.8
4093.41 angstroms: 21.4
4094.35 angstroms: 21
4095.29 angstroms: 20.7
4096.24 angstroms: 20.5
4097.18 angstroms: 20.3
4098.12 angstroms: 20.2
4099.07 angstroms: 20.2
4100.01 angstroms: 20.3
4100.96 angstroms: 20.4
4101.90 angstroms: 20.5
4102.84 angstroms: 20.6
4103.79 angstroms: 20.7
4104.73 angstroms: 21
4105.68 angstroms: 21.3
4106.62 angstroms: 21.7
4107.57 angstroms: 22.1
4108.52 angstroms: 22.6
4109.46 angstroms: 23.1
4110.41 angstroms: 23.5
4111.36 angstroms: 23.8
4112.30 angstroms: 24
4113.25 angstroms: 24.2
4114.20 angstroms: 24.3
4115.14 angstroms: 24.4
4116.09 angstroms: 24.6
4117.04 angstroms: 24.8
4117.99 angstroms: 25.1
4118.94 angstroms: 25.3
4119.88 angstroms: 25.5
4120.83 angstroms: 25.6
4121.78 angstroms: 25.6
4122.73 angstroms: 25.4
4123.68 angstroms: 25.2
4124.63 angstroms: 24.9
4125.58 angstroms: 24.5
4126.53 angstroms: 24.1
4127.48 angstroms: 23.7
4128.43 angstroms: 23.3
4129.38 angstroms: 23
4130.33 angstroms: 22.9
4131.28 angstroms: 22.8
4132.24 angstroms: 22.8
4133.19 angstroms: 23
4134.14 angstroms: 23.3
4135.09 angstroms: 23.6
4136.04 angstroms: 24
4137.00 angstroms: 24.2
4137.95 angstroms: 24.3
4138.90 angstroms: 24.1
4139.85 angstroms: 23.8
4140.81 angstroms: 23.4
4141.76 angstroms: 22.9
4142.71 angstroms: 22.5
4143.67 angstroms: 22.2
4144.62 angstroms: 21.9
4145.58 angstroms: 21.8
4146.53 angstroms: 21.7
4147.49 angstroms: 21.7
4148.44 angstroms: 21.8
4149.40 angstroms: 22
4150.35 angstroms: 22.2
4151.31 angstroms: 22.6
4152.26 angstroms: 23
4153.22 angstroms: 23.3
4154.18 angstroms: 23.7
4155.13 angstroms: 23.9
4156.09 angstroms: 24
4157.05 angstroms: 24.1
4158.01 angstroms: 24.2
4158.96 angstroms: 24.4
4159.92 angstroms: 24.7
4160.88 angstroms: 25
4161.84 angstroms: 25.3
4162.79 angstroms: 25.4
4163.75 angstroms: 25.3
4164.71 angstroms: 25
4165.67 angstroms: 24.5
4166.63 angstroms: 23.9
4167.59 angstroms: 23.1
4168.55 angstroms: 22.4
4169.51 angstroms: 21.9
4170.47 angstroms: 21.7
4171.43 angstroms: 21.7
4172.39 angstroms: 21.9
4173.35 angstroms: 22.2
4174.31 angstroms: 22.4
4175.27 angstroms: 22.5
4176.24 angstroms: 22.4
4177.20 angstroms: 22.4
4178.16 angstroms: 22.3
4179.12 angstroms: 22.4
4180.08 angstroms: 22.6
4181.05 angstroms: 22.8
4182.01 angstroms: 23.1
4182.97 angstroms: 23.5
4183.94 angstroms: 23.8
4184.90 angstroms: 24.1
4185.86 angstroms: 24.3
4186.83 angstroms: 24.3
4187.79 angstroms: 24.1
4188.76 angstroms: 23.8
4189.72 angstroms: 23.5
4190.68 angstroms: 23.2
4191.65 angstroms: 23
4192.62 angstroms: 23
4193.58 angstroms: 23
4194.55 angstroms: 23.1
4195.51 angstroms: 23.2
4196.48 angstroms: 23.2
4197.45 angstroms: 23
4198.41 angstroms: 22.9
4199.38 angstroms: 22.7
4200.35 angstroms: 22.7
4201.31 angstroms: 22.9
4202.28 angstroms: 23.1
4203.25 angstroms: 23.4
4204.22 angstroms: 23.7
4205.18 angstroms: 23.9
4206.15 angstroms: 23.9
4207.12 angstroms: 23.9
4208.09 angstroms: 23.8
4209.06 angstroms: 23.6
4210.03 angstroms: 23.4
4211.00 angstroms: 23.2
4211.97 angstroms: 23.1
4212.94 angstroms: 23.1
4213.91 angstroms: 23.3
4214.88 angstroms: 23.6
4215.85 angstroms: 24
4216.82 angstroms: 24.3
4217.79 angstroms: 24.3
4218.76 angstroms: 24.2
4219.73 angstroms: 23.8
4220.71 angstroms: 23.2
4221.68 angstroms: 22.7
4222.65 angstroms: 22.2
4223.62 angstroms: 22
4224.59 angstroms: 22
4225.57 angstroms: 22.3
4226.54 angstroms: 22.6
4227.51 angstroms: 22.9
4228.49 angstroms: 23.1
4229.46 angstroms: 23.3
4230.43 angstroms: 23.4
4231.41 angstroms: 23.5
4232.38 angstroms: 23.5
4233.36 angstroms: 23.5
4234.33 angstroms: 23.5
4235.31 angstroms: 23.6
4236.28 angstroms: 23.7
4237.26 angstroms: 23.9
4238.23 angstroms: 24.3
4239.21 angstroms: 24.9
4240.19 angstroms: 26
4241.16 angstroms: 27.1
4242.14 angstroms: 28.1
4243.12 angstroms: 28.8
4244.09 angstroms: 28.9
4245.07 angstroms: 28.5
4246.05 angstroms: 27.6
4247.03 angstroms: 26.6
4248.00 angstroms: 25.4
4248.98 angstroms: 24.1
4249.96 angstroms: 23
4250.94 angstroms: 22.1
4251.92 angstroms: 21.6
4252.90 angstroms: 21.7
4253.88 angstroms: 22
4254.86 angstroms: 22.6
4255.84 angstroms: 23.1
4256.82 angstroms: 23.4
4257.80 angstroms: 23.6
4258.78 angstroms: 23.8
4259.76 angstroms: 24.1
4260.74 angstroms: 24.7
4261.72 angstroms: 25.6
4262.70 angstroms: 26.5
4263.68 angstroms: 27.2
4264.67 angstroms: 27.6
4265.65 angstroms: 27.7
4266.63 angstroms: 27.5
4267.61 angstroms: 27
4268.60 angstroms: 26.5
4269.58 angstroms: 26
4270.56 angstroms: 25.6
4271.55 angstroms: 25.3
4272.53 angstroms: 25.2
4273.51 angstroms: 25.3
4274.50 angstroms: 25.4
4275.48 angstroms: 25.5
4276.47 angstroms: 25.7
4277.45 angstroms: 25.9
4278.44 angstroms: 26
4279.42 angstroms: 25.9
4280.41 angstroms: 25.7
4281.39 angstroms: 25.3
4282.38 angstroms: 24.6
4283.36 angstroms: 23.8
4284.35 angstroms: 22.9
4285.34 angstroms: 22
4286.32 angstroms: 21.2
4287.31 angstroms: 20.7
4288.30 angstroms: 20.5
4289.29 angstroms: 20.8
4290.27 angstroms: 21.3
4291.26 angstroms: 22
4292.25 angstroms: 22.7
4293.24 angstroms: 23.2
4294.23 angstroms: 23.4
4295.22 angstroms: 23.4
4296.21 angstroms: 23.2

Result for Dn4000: 1.5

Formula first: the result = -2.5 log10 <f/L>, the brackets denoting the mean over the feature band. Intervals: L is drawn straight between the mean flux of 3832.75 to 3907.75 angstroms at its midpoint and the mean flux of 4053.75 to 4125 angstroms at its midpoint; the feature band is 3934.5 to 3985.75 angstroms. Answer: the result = 0.15 mag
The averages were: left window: 16.3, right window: 23.2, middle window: 16.7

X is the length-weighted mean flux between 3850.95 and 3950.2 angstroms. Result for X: 17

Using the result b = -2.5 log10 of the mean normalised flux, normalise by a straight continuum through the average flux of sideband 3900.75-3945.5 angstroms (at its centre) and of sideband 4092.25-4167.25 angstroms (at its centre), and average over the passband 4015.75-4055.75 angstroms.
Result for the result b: -0.21 mag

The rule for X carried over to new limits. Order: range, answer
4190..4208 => 23.2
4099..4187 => 23.3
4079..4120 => 22.7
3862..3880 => 17.1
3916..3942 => 14.9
